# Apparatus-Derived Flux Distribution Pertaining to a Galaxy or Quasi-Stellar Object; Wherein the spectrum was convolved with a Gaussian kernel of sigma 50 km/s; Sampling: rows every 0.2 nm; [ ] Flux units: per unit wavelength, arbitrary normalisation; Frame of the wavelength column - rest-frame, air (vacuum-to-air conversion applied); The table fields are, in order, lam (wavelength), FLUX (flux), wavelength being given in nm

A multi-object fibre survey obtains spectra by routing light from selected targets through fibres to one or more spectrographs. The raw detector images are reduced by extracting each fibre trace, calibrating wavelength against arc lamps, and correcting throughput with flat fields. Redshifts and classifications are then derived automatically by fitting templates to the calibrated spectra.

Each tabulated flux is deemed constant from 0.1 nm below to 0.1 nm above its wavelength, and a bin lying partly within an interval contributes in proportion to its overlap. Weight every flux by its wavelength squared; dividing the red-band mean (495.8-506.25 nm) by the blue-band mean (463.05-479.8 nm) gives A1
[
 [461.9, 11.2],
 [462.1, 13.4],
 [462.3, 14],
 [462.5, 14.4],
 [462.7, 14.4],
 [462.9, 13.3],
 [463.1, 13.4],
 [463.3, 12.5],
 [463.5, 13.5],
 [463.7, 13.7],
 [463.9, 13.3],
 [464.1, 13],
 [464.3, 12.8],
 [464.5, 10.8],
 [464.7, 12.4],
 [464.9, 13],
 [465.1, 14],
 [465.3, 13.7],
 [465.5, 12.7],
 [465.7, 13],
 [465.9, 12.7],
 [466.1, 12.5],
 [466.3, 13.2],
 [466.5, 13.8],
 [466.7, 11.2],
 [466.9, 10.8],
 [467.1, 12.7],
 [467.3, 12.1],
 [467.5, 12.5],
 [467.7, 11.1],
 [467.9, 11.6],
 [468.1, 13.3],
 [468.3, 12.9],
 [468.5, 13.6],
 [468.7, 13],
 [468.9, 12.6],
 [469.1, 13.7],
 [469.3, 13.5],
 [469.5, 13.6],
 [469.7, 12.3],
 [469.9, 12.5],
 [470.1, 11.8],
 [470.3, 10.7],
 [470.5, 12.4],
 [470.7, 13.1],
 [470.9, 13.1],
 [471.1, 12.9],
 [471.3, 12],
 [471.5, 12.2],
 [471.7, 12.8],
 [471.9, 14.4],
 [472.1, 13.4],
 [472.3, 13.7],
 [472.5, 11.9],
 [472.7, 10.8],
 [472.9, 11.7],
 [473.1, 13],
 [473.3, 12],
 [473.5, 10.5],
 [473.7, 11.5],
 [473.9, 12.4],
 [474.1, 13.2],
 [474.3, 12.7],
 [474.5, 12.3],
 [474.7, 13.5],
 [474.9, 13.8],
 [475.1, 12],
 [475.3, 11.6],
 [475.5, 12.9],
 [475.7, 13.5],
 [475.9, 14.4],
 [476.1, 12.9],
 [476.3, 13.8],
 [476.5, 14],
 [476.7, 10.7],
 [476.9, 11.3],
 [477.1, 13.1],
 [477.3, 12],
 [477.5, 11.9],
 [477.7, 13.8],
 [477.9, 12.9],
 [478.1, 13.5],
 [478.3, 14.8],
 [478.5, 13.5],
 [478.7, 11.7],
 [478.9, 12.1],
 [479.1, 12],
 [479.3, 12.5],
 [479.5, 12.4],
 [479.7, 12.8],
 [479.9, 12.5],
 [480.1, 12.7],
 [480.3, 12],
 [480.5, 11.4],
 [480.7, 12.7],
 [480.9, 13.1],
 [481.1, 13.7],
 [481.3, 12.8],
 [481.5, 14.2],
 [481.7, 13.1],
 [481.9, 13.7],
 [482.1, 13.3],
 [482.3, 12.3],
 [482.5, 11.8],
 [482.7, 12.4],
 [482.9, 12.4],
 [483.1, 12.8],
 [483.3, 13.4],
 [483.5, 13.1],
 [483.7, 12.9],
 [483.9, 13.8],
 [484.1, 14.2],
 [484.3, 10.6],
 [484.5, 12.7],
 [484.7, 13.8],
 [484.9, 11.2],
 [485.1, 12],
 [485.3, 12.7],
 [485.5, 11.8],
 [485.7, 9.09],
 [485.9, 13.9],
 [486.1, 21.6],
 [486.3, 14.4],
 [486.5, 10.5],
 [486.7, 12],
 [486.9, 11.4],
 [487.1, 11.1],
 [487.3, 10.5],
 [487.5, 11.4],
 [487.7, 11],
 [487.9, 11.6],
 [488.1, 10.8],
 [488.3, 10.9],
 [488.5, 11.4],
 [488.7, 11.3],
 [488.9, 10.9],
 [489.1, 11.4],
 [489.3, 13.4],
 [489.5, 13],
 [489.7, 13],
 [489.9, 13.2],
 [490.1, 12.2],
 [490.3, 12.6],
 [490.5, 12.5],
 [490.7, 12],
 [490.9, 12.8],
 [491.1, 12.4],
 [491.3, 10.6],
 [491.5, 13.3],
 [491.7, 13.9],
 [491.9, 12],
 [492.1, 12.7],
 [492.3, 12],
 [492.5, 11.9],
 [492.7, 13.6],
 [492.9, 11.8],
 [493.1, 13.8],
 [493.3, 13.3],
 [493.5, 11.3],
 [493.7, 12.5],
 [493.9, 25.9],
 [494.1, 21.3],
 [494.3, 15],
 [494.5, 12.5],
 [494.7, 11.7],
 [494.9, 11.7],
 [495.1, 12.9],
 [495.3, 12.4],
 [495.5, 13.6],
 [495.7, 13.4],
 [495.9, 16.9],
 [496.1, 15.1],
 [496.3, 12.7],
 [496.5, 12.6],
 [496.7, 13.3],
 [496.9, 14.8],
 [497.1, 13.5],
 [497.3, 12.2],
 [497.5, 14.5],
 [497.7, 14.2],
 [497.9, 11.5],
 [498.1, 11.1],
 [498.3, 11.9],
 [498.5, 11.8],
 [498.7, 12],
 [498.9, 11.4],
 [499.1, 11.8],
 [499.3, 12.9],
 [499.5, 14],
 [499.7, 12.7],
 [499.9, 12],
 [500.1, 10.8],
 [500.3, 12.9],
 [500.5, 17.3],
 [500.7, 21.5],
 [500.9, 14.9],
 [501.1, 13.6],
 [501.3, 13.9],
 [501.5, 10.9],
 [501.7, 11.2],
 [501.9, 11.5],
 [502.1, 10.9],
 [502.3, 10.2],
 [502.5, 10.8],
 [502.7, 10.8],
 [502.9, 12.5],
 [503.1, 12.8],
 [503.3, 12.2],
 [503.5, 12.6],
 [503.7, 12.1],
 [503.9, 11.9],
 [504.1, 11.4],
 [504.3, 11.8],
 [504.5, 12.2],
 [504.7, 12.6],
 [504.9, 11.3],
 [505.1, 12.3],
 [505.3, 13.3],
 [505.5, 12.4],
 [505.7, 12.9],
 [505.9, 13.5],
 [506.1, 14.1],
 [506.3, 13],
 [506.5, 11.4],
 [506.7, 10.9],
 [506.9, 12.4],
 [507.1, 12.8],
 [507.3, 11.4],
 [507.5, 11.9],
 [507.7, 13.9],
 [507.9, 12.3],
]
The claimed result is 1.14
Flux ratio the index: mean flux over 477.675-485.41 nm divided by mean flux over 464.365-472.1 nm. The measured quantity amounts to 1.01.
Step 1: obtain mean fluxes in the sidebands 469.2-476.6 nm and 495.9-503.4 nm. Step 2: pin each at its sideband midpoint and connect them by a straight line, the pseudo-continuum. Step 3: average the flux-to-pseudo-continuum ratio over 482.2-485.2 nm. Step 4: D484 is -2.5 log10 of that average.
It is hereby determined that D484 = 0.01 mag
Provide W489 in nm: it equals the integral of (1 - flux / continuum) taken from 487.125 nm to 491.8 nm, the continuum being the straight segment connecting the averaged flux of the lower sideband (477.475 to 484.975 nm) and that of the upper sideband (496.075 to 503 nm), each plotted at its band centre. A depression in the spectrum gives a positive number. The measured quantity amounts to 0.30 nm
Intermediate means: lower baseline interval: 12.8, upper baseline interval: 12.8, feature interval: 12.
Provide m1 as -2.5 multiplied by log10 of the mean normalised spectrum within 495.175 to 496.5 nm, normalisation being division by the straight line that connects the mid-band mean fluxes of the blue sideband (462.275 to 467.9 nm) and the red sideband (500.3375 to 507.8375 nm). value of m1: -0.10 mag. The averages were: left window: 12.8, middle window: 13.9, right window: 12.6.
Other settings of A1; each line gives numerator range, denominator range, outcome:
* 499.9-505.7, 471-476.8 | 1.12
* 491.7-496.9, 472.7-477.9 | 1.19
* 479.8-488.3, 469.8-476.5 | 1.04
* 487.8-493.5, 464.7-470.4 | 1.07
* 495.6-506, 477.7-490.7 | 1.09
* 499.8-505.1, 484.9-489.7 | 1.10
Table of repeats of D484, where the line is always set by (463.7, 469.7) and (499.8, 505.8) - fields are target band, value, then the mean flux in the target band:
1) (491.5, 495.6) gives -0.095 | 13.8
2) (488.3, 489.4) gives 0.093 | 11.6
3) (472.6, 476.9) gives 0.017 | 12.5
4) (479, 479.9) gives 0.022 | 12.4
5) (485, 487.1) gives -0.017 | 12.9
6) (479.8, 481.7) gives -0.011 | 12.8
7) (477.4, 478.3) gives -0.045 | 13.2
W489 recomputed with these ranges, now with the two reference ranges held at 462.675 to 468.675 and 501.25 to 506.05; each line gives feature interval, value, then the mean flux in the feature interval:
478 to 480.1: -0.047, 12.8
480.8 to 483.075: -0.098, 13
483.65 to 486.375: -0.178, 13.2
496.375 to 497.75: -0.160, 13.5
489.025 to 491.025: -0.056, 12.6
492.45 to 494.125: -0.364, 14.9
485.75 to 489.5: 0.046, 12.2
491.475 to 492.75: -0.049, 12.7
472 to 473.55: 0.055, 12.2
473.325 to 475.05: 0.019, 12.5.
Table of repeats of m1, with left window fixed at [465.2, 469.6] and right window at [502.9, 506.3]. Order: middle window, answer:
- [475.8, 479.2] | -0.016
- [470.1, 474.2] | 0.027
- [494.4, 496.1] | -0.060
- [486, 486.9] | -0.135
